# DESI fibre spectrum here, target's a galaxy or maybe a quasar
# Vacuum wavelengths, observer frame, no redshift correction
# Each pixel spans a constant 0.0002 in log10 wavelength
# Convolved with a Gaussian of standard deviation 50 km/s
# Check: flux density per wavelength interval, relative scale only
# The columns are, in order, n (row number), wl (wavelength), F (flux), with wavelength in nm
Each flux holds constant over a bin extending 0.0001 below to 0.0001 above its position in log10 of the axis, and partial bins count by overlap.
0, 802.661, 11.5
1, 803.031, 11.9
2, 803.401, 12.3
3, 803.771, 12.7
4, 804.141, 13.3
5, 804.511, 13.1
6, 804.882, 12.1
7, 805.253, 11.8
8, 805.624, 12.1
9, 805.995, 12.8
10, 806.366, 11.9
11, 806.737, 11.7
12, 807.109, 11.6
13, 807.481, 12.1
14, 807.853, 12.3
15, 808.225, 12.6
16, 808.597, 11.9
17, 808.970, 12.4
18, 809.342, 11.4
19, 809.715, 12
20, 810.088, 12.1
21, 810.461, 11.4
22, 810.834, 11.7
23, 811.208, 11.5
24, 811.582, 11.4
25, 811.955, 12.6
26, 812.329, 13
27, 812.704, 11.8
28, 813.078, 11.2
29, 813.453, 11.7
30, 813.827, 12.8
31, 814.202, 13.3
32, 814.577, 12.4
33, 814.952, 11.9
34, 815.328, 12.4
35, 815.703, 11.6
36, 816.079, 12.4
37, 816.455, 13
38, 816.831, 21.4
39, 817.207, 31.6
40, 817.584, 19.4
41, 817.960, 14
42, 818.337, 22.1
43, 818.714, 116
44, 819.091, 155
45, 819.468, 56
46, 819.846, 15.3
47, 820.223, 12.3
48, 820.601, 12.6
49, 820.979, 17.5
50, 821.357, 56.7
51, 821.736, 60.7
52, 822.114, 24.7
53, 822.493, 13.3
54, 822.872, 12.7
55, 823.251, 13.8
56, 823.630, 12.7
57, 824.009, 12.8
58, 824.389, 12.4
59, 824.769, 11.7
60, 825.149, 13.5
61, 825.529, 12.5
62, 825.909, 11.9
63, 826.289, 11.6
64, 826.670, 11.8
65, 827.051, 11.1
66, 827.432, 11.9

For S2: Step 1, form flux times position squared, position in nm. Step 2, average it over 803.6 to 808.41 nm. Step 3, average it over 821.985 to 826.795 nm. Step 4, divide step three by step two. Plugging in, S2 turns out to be 1.1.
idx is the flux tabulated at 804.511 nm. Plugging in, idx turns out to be 13.1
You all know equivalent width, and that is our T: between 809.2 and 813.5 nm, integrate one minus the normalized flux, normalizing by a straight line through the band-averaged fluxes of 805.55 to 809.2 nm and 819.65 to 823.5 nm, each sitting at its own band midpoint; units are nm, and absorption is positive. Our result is 0.99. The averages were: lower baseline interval 12.1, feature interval 11.8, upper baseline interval 23.8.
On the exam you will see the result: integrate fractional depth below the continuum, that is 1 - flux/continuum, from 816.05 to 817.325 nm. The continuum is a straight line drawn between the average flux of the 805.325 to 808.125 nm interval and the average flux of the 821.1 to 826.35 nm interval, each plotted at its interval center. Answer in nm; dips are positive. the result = -0.22 nm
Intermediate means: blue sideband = 12.1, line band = 19.8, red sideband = 20.2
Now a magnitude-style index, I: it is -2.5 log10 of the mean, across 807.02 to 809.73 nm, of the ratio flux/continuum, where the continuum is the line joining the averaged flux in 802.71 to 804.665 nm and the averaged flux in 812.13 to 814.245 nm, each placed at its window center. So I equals 0.03 mag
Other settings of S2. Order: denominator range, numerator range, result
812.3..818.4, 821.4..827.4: 1.18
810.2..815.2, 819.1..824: 2.53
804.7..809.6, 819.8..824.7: 1.83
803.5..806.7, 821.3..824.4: 1.99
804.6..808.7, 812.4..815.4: 1.03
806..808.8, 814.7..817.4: 1.38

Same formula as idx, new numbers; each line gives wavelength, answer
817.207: 31.6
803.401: 12.3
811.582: 11.4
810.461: 11.4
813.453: 11.7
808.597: 11.9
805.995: 12.8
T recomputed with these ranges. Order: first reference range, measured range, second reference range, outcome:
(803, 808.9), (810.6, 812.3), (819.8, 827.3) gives 0.264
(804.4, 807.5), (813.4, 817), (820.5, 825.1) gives 0.849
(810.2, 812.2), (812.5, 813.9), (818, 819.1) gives 0.834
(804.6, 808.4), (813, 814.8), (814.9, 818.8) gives 0.728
